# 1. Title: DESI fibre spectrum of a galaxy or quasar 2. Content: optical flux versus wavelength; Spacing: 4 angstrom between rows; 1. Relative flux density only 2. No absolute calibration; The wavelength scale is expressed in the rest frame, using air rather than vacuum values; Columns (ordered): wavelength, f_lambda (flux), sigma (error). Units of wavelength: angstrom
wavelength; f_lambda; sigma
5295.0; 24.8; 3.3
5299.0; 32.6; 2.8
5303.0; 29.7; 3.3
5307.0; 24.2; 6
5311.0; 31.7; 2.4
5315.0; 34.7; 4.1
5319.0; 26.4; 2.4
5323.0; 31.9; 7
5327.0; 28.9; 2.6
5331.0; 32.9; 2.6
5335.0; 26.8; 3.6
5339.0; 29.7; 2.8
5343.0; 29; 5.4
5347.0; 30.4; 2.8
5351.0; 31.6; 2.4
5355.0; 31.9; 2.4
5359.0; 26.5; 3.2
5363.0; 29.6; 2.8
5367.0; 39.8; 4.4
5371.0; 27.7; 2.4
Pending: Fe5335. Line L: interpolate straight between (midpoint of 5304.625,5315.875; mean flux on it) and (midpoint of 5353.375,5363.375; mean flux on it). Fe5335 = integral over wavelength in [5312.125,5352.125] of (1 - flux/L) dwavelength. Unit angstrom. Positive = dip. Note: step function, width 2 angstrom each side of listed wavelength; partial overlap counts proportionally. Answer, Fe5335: -1.0 angstrom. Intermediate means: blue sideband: 29.7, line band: 30.2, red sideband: 29.2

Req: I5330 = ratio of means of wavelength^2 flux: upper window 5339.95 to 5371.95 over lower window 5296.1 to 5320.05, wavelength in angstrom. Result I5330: 1.05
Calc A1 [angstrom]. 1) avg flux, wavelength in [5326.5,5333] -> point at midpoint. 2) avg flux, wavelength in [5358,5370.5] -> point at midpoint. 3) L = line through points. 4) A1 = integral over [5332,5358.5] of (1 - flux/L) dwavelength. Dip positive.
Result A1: 1.5 angstrom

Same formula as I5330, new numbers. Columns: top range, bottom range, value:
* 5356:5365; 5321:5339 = 0.96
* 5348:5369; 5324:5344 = 1.08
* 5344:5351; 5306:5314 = 1.06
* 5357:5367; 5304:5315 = 1.06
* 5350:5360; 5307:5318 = 0.99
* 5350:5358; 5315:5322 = 1.07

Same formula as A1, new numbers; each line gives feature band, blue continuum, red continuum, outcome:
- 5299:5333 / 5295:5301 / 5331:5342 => -0.7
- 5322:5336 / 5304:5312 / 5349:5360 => -0.7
